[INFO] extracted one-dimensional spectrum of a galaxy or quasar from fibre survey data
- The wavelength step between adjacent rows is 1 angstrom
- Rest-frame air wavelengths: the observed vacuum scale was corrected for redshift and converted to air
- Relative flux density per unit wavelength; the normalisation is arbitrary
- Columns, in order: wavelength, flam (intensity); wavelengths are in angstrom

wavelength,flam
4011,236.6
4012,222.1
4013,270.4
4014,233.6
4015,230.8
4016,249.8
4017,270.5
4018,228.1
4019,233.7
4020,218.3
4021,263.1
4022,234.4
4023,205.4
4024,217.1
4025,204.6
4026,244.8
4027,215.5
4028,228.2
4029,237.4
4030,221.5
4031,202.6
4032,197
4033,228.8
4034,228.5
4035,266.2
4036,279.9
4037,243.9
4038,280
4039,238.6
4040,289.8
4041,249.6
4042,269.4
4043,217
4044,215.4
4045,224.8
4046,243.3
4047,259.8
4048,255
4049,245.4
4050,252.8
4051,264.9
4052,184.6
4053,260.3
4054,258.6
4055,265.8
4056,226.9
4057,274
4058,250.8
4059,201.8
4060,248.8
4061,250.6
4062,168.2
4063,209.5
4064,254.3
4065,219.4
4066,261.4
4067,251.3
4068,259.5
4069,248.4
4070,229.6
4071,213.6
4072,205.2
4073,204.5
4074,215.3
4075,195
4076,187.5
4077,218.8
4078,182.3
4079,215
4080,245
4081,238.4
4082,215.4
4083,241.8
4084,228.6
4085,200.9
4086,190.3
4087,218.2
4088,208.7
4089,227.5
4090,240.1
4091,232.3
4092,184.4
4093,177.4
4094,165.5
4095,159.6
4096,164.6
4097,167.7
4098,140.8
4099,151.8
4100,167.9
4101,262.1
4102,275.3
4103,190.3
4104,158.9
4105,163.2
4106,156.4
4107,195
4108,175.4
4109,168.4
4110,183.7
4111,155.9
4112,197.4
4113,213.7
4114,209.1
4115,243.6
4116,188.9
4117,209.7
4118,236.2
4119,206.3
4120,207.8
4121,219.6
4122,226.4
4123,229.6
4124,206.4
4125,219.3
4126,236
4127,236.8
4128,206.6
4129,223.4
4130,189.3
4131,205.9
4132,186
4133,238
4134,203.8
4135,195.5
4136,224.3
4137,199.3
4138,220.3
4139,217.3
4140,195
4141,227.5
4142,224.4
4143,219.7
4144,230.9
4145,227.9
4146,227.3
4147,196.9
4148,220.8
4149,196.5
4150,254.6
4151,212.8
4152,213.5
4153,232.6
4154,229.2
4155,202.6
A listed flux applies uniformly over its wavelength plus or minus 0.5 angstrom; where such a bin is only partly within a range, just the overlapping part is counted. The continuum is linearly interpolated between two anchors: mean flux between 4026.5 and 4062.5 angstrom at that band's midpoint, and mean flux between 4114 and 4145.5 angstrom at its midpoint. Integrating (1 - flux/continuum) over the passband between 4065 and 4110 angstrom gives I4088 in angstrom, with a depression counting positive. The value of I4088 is 4.70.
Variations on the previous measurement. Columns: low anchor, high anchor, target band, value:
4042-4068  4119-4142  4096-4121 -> 3.2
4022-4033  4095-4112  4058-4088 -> -4.0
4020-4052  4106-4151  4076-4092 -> 0.4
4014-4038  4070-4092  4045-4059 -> -1.4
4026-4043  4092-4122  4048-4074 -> -1.6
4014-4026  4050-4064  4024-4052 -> -0.5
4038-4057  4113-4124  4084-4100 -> 2.8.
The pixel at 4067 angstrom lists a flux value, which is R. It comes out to 251.3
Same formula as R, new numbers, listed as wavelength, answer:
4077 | 218.8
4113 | 213.7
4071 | 213.6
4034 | 228.5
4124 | 206.4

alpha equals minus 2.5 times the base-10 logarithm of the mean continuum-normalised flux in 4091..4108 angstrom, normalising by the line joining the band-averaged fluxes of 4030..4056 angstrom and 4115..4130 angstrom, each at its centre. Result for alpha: 0.24 mag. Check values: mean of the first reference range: 244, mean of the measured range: 181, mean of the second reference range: 218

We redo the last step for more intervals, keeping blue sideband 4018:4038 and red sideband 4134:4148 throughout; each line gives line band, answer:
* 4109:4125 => 0.06 mag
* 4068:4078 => 0.06 mag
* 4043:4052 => -0.05 mag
